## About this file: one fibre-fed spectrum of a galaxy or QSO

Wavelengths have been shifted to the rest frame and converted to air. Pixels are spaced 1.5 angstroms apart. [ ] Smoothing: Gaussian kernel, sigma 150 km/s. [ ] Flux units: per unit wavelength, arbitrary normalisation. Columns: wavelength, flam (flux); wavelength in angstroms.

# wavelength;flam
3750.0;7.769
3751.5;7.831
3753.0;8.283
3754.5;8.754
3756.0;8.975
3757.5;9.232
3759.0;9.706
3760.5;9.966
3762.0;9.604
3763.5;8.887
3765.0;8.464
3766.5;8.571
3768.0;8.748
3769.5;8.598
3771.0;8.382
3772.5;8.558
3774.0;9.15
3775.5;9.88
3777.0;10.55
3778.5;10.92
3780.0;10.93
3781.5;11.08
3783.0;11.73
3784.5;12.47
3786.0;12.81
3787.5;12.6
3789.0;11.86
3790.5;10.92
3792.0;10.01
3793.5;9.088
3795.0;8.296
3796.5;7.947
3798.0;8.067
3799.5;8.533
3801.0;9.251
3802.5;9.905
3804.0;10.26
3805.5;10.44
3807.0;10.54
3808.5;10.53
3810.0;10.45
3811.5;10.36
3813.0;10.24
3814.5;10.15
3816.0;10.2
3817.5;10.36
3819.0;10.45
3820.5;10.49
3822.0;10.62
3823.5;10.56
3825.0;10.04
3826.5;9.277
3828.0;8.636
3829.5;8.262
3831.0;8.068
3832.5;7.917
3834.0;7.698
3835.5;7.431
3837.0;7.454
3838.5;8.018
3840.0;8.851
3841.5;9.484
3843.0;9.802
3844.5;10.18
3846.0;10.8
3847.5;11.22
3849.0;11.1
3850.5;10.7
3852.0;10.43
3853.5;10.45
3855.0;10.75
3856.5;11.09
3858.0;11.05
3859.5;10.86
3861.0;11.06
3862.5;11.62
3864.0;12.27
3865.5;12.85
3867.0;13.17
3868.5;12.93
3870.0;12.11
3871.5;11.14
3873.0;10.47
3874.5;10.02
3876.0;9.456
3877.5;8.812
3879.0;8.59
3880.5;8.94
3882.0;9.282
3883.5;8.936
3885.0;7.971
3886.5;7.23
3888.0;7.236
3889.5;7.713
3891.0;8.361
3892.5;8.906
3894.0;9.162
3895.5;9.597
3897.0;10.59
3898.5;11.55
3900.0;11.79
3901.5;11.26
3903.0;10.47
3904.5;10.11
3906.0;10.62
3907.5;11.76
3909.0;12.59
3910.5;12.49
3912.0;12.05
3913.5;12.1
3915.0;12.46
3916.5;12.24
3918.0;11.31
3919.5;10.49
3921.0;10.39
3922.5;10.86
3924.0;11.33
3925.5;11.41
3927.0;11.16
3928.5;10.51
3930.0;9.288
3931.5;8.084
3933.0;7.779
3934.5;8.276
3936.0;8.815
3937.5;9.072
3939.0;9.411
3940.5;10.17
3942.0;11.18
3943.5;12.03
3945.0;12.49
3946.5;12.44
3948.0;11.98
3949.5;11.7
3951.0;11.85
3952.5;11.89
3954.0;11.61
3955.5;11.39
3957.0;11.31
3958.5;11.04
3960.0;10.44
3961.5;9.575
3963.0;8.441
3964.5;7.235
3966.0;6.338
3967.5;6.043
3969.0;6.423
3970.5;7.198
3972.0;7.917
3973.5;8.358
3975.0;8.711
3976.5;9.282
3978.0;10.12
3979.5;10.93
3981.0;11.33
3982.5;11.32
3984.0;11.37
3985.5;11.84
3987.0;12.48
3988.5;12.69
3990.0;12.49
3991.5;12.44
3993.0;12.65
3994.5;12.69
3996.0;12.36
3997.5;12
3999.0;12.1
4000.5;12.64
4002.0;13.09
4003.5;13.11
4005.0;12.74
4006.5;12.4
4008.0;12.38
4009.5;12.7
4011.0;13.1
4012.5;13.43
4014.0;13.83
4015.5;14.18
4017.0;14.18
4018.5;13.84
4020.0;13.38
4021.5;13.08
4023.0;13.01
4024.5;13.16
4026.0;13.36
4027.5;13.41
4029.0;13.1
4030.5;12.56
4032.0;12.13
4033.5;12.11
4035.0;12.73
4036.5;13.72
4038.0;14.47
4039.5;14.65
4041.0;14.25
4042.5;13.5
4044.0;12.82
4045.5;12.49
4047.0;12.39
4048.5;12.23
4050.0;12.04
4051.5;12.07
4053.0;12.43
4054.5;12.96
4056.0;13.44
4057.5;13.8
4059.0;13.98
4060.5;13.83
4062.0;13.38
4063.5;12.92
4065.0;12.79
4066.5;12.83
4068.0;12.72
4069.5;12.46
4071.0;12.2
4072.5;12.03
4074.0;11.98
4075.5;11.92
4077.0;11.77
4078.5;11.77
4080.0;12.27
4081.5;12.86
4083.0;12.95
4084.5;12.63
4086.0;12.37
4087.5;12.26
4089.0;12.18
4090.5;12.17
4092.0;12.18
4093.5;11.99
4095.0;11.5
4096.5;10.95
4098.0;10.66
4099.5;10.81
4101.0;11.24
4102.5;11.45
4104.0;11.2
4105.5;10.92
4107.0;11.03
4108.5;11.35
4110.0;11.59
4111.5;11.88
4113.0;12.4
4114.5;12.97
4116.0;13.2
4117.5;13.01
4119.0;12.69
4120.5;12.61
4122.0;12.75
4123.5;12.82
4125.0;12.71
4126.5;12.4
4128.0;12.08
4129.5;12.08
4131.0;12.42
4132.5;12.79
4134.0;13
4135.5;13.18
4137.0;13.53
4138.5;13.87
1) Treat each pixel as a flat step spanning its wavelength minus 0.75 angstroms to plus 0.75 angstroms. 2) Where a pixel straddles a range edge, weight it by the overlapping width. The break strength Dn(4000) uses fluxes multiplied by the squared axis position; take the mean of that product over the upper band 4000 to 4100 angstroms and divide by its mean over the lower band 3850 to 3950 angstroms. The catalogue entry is 1.3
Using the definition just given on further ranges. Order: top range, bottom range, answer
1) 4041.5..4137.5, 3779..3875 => 1.37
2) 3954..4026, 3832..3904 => 1.21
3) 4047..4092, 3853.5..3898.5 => 1.37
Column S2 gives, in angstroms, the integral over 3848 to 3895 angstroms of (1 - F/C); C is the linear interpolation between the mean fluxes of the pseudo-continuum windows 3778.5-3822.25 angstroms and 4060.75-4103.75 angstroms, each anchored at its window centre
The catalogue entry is 2.8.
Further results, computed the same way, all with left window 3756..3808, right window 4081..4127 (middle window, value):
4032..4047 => -2.2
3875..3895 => 3.8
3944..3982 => 4.2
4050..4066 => -1.9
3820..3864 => 1.9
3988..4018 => -4.0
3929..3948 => 1.6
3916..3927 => -0.3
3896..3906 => -0.2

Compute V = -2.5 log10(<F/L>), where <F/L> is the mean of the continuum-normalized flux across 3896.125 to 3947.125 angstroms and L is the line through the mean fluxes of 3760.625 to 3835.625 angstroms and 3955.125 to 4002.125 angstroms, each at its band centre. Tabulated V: -0.06 mag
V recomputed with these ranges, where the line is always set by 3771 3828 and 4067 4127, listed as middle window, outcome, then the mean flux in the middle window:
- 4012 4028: -0.17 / 13.5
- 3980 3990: -0.05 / 11.9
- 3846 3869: -0.08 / 11.4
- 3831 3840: 0.31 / 7.83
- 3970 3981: 0.23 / 9.13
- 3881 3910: 0.11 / 9.76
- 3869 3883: 0.08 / 9.91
